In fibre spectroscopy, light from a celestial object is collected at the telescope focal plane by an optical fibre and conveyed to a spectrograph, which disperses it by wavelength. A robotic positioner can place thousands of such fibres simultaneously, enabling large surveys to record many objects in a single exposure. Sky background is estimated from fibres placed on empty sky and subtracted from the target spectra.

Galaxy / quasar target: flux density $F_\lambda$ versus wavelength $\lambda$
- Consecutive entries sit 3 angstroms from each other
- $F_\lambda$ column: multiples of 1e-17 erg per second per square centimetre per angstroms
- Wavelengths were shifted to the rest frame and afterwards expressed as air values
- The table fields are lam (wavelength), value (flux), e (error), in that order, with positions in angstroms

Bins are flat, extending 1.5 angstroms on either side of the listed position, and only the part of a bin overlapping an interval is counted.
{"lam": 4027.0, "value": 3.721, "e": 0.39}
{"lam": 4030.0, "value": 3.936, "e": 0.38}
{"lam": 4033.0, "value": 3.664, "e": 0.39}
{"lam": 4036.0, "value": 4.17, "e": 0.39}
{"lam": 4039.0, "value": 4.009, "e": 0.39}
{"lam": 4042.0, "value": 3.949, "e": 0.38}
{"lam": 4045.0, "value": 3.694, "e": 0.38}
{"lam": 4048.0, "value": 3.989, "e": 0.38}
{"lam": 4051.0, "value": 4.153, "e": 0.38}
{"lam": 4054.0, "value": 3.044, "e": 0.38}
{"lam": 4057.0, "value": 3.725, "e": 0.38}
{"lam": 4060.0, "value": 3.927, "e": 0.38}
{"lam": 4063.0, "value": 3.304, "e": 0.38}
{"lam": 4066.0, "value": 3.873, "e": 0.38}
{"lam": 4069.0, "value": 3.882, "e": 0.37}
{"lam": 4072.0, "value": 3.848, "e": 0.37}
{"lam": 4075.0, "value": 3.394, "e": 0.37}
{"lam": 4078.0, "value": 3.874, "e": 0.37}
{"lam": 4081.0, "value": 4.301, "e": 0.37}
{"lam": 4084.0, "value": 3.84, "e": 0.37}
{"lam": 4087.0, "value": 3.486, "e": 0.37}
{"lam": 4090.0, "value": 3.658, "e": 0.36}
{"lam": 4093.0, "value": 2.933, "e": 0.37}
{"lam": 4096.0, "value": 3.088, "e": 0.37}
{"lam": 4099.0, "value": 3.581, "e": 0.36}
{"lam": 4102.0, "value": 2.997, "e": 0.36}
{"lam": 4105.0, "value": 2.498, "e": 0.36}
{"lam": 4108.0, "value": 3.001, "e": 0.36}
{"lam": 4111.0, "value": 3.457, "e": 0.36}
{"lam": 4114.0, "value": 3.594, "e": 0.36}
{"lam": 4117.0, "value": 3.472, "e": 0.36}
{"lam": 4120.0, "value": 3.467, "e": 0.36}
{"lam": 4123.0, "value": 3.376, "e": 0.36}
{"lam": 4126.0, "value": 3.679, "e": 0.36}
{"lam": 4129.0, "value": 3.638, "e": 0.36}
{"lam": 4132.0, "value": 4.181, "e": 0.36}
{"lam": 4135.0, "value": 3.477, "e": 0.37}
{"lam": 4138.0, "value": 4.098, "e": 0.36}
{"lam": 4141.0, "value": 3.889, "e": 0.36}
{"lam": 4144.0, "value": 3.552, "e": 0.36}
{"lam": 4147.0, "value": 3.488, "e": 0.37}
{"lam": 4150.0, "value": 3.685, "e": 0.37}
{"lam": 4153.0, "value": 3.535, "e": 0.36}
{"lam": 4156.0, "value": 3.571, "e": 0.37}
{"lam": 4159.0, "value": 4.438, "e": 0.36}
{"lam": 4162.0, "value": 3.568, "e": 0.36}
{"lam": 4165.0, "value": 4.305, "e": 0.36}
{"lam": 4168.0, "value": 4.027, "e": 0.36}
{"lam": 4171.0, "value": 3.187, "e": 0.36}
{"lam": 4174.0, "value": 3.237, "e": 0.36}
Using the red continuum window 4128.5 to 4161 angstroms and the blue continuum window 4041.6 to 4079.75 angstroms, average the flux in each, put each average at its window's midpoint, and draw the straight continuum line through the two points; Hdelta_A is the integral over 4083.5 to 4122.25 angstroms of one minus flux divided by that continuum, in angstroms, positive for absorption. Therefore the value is 4.73 angstroms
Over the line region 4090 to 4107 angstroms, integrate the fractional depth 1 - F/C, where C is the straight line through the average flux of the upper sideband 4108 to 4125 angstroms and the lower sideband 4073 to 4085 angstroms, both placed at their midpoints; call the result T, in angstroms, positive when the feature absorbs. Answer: 2.64 angstroms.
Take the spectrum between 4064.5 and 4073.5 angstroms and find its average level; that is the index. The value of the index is 3.87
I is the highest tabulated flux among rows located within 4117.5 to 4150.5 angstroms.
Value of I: 4.181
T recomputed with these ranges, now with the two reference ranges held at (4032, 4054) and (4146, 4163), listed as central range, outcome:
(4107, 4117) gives 1.1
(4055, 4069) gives 0.6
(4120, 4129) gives 0.6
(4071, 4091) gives 0.3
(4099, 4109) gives 2.3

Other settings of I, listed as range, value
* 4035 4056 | 4.17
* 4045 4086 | 4.301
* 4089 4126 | 3.679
